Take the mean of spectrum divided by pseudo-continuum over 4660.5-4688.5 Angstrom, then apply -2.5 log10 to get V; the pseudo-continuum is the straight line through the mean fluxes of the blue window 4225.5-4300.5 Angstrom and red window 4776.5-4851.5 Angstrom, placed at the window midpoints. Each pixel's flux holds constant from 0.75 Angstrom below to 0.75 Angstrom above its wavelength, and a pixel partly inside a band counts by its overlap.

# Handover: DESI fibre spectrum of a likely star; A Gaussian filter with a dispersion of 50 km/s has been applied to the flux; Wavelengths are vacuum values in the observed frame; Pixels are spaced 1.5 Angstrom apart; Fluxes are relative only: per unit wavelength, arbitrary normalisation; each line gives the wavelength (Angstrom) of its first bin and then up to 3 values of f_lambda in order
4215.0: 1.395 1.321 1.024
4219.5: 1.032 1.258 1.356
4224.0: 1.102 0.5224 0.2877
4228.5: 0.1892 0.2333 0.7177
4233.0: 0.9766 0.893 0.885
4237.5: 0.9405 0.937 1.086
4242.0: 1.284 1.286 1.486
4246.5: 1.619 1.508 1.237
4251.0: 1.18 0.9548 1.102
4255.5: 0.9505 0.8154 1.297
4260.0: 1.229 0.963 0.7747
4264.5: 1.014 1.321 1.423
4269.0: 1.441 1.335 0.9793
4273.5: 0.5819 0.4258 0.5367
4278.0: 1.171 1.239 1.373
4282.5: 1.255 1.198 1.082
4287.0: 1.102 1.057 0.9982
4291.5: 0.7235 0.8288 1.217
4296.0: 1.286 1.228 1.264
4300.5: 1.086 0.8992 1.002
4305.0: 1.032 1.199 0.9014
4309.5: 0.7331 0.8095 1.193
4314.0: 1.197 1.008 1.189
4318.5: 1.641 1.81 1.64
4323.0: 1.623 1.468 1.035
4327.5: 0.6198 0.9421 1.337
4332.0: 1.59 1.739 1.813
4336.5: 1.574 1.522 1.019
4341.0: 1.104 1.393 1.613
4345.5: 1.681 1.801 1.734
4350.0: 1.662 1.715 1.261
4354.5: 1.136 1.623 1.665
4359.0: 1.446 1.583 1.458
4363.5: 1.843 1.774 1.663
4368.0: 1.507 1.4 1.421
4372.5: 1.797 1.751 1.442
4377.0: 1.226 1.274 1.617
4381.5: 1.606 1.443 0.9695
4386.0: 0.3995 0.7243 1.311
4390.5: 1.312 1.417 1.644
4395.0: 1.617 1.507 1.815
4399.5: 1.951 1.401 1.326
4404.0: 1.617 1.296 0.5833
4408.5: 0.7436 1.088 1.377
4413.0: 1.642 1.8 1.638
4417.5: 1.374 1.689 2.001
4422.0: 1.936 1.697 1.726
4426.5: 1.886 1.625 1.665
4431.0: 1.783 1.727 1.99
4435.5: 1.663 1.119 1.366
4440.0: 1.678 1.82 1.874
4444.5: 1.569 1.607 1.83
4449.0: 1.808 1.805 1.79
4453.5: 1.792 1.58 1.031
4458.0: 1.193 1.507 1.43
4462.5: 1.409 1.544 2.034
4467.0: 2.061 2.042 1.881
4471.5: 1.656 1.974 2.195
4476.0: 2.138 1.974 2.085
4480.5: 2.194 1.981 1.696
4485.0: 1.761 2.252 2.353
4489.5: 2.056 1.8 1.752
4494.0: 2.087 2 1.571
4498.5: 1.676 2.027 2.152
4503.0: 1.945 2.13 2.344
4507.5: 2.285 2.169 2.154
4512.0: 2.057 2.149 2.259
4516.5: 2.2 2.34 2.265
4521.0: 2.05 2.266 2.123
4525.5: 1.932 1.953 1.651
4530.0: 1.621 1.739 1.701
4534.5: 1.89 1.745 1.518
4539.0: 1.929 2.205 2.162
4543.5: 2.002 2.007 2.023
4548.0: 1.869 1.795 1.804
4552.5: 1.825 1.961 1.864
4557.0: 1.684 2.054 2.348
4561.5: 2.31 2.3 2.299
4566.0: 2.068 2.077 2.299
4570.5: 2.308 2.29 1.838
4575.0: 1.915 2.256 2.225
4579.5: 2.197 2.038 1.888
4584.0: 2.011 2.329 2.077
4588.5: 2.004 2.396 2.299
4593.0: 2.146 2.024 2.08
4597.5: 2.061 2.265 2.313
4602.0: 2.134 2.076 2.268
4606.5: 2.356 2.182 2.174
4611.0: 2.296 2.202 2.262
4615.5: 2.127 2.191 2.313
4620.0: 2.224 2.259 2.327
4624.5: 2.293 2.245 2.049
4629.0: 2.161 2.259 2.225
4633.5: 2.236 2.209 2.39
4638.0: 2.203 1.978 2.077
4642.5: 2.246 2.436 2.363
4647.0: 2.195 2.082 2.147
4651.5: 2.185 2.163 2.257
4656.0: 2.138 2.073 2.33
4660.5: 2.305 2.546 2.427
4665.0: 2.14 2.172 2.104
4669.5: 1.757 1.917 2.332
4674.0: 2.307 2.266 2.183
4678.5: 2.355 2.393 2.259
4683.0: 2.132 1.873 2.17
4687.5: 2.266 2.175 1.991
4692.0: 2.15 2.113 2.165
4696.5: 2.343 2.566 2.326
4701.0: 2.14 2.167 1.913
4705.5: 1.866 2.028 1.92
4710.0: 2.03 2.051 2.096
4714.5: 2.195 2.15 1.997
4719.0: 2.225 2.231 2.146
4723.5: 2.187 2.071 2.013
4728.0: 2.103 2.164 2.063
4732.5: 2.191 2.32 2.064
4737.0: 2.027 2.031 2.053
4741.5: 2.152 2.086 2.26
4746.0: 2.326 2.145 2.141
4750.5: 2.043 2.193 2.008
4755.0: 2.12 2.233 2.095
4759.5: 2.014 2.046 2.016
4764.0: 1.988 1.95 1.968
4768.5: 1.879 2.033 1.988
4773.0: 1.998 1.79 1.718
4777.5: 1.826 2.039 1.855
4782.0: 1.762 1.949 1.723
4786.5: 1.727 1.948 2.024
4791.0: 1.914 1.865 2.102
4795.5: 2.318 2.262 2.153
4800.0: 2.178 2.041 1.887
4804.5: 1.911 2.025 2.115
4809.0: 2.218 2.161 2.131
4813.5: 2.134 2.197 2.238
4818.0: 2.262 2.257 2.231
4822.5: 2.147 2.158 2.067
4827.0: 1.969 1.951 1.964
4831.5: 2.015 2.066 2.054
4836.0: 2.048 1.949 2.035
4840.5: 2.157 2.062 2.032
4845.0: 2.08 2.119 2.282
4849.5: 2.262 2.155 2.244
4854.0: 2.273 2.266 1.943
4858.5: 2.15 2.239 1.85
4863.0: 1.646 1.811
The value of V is -0.22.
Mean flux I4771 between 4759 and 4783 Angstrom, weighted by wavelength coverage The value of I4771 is 1.93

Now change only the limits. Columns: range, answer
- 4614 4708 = 2.2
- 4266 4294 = 1.05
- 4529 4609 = 2.06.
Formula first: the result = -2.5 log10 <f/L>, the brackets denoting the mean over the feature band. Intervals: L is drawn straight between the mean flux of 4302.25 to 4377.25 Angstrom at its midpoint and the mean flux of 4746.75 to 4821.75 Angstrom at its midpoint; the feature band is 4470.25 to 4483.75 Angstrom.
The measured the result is -0.24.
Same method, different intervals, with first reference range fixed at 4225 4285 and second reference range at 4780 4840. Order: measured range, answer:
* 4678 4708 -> -0.181 mag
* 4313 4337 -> -0.203 mag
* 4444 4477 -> -0.225 mag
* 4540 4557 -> -0.234 mag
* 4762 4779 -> 0.028 mag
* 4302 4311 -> 0.169 mag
